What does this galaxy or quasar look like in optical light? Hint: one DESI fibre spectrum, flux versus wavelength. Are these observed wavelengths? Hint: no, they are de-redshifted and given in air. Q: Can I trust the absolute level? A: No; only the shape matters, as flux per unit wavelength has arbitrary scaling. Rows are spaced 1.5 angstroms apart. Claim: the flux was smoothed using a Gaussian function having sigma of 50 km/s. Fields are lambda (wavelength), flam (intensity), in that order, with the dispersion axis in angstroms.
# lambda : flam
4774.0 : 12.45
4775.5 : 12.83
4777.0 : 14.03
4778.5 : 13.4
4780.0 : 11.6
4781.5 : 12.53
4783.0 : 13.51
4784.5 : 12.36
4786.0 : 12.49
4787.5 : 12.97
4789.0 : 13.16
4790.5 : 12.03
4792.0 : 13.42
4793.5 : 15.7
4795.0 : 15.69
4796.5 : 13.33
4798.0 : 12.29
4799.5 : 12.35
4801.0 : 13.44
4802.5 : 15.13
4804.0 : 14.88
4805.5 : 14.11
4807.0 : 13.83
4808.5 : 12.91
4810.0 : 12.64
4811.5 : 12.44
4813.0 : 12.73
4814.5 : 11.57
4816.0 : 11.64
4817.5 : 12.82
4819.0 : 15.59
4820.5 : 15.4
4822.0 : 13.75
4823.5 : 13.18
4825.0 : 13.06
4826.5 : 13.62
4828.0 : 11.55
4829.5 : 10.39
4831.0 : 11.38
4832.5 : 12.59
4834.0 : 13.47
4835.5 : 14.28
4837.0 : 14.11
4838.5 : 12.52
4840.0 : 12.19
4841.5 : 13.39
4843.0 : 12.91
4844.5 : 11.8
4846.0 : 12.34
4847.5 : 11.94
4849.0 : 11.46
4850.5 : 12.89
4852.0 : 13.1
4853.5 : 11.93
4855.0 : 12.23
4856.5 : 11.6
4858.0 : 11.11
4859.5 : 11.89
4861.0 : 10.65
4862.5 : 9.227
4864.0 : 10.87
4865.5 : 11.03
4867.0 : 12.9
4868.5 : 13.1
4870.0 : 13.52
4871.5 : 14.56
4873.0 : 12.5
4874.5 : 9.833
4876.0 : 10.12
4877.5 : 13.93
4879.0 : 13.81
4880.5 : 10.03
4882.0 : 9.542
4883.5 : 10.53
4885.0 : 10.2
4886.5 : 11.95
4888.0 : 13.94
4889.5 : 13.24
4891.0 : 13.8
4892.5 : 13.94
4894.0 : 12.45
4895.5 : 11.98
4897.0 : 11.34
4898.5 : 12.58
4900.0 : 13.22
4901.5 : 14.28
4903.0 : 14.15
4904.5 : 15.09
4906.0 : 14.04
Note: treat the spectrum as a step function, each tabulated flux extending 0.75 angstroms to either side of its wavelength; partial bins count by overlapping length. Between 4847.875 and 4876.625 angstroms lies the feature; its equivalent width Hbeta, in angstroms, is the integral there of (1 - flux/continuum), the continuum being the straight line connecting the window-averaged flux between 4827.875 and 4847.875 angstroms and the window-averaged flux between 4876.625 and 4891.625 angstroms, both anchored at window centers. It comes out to 1.1 angstroms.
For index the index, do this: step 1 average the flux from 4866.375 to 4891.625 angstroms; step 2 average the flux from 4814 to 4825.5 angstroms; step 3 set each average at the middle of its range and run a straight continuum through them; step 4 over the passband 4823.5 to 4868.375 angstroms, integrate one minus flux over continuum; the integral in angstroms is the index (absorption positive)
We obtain 2.4 angstroms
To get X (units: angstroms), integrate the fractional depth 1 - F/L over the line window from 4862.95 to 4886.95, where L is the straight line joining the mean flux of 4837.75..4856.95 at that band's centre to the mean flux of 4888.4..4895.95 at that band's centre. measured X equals 2.1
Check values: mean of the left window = 12.3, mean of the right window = 13.2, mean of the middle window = 11.7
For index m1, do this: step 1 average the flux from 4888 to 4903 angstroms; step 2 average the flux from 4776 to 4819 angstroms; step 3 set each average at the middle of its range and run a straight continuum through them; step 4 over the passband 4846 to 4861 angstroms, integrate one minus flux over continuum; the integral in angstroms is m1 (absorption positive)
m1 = 1.3 angstroms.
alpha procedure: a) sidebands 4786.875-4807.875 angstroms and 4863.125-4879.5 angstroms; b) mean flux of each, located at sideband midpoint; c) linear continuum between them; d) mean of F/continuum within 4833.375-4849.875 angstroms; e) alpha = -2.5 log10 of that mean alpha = 0.012 mag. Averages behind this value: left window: 13.7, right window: 12.3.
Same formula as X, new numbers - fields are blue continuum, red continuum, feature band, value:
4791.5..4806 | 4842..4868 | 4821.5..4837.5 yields 0.0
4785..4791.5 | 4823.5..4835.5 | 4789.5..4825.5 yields -2.6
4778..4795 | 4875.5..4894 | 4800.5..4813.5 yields -0.7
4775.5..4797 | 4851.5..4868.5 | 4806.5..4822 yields -0.7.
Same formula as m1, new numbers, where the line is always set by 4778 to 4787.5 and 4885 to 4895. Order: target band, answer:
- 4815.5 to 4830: -0.5 angstroms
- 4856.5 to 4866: 1.5 angstroms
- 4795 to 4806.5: -1.0 angstroms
